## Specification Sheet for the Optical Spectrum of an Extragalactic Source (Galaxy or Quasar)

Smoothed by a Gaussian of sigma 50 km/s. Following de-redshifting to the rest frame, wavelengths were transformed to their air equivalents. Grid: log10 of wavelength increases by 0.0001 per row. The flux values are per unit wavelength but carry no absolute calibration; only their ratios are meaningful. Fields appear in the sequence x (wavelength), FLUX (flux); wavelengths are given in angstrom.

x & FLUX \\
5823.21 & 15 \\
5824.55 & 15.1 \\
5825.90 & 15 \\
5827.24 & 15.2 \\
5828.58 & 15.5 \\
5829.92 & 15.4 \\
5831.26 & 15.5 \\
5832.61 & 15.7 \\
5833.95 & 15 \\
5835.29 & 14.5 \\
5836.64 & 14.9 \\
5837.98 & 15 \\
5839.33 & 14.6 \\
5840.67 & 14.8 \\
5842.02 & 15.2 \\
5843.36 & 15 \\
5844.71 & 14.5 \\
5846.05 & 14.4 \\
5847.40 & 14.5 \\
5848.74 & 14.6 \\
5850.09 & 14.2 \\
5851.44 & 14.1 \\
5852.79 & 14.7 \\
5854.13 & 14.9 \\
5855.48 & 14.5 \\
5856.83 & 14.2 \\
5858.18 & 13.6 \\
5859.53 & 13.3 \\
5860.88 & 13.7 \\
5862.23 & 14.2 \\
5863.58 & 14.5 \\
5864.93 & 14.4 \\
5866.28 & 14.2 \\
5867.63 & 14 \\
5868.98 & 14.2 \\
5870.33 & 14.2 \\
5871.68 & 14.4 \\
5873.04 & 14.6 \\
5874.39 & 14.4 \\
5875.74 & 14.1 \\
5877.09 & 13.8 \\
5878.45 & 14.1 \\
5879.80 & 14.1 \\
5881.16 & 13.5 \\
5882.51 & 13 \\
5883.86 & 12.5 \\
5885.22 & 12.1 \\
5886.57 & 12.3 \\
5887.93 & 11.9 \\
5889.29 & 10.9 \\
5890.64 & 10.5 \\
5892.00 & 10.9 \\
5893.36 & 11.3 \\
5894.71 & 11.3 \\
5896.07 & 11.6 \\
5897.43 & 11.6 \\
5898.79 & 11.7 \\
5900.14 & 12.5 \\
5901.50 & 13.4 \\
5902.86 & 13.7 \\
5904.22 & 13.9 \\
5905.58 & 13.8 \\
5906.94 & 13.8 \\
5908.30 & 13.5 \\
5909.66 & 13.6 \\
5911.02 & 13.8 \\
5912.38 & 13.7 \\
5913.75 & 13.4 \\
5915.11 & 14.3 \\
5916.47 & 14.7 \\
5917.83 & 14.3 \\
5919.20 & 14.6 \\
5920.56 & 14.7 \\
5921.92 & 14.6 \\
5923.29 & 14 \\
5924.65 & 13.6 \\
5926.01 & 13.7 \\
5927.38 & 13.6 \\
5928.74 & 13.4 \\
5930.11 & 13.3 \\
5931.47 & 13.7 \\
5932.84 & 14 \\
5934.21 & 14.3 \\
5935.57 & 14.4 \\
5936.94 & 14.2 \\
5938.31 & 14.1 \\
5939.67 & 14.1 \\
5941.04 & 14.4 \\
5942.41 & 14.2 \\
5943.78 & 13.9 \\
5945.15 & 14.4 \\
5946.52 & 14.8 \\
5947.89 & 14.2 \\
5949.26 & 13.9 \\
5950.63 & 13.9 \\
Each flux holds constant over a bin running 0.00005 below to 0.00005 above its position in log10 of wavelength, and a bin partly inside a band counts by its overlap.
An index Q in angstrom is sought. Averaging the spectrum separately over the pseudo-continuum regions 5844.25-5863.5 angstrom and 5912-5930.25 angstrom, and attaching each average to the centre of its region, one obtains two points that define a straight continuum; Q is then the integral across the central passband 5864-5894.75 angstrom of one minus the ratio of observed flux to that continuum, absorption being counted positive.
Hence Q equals 2.3 angstrom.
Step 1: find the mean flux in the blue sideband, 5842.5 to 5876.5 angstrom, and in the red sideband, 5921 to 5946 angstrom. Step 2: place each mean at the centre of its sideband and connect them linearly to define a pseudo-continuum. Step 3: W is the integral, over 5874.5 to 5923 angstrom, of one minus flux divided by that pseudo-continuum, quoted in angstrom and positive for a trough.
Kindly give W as 3.6 angstrom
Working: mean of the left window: 14.3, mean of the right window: 14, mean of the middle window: 13.1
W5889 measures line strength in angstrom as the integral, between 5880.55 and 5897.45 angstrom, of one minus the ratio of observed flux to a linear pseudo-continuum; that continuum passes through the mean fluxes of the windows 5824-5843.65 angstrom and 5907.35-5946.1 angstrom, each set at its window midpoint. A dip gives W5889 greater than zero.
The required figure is 3.1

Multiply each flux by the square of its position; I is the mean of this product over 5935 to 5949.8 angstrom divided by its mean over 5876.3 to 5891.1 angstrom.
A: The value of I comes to 1.15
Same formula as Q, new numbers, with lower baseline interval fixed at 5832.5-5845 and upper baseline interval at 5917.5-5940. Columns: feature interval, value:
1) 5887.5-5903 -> 2.9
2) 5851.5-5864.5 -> 0.5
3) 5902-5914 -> 0.5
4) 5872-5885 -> 0.7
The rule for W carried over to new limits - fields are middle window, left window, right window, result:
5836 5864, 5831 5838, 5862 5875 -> 0.54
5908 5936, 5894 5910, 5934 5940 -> -0.67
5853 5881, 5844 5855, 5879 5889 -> -1.21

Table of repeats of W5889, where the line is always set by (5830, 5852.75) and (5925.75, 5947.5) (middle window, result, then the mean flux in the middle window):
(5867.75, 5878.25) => 0.23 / 14.2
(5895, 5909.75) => 1.41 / 12.9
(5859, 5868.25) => 0.35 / 14.1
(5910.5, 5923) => -0.03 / 14.2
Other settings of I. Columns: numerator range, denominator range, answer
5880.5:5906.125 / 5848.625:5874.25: 0.87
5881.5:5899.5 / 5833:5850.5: 0.81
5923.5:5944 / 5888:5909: 1.15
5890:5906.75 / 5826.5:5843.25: 0.83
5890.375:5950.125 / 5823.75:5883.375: 0.96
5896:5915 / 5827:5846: 0.90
